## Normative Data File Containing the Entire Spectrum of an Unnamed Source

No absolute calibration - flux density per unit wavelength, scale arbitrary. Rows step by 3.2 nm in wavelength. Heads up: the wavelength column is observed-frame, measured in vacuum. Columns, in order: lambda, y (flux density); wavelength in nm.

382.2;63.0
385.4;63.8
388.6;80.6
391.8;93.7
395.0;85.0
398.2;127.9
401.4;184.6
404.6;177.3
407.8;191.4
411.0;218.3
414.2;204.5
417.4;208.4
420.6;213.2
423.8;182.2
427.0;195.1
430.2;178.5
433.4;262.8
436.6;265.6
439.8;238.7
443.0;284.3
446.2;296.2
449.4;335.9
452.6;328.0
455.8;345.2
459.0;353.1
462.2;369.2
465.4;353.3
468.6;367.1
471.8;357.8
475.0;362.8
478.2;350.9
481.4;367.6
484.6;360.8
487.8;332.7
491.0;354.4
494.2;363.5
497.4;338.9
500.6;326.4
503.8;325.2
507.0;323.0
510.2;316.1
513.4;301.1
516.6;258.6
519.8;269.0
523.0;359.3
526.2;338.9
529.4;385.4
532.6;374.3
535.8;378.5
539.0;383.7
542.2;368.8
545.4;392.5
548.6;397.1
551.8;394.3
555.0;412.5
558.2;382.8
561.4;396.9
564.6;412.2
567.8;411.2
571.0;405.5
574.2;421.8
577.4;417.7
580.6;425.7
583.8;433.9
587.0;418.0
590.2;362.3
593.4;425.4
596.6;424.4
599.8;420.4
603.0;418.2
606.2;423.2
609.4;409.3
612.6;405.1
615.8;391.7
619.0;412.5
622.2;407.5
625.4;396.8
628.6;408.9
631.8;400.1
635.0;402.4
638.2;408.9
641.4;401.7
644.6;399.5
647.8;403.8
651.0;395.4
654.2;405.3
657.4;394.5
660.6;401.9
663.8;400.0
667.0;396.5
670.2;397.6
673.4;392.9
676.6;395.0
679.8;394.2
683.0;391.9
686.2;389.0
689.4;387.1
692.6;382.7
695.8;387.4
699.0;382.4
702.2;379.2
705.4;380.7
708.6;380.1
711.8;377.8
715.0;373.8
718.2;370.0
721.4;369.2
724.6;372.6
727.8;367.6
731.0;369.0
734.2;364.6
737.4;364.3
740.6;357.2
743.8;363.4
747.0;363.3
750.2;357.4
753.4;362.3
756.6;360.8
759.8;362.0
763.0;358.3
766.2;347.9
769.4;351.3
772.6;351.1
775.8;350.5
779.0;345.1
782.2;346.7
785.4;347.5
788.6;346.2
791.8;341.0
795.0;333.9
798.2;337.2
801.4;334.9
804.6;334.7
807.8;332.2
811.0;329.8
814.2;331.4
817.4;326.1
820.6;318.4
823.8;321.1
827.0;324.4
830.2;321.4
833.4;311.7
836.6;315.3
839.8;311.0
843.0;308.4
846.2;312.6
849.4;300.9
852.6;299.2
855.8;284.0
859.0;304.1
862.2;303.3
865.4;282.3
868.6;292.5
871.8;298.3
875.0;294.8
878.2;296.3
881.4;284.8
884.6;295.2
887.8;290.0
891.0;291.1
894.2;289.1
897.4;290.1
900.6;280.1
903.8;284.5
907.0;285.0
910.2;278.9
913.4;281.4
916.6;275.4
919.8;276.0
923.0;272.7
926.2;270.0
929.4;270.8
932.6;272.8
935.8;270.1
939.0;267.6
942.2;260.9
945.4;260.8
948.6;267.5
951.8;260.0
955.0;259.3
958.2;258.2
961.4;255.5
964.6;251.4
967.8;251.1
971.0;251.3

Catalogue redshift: 0.000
